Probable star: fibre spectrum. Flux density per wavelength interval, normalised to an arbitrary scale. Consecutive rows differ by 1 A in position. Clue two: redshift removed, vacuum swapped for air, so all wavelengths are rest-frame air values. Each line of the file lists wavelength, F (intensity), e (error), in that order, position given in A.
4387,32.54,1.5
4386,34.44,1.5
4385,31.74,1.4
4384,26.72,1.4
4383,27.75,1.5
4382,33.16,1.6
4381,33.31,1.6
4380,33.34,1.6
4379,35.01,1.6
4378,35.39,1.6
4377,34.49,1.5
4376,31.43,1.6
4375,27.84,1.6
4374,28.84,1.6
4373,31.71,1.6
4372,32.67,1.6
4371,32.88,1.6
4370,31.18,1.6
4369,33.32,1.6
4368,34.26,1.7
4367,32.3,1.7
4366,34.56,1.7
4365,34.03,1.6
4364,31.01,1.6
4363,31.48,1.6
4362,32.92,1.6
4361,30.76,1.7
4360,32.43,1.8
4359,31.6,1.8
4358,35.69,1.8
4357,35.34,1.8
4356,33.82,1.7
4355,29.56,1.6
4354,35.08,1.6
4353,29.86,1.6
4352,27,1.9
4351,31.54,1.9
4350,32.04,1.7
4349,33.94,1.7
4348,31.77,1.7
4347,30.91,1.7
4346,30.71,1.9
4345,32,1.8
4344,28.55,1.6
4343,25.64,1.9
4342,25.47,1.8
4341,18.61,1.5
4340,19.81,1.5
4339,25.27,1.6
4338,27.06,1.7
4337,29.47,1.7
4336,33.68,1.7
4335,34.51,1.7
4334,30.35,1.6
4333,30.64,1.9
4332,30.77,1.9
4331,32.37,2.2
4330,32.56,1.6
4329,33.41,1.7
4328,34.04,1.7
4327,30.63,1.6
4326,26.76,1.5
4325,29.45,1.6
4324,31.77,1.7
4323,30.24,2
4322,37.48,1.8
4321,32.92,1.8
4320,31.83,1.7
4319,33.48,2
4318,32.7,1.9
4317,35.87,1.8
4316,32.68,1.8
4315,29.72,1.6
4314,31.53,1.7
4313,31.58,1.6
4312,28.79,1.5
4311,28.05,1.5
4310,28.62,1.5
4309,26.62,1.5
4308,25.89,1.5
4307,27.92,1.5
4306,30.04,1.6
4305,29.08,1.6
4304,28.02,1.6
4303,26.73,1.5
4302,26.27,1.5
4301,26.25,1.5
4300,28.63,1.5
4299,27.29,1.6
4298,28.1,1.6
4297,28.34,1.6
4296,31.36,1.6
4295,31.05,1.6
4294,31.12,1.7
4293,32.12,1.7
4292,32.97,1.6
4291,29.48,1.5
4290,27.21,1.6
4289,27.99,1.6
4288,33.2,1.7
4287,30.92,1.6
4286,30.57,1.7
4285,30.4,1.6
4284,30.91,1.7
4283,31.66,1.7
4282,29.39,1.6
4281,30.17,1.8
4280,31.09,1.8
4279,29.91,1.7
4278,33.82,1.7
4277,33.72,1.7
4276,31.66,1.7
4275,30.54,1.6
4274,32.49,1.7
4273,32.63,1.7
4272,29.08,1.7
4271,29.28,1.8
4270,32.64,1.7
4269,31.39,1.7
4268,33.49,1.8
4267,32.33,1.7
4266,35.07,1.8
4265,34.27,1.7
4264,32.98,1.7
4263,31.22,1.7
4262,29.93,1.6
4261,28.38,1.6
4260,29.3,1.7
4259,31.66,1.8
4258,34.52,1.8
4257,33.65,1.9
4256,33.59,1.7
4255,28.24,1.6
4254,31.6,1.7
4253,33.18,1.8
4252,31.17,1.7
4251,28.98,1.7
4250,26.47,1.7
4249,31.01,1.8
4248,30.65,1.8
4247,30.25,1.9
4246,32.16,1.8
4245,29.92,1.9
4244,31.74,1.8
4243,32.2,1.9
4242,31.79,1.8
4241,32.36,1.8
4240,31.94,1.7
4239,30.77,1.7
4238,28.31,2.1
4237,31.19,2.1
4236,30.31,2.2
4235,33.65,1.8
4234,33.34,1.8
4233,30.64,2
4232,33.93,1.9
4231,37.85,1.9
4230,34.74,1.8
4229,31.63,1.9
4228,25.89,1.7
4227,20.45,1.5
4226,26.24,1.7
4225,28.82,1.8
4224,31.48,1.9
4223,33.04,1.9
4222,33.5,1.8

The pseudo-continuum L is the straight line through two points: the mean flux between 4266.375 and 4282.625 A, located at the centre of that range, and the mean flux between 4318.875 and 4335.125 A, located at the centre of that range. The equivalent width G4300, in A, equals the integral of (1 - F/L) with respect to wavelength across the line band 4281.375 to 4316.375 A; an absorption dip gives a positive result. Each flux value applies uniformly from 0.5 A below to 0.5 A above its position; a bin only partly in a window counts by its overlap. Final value 2.5 A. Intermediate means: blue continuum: 31.5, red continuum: 31.9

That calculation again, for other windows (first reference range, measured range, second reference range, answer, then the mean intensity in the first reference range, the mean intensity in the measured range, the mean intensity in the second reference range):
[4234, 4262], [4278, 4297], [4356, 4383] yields 0.6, 31.1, 30.7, 32.7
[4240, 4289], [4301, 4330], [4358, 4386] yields 1.2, 31.4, 30.4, 32.2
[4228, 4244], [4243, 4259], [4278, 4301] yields 0.2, 32.1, 31.2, 30.2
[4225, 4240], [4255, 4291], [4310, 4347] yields -1.1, 30.6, 31.4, 30.3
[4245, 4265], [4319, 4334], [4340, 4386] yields -0.3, 31.1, 31.8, 31.3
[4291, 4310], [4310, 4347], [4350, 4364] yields 0.1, 28.8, 30.3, 32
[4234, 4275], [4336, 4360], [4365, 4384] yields 1.8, 31.4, 29.7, 32.3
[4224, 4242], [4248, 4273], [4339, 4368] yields -0.5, 30.8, 31.4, 30.6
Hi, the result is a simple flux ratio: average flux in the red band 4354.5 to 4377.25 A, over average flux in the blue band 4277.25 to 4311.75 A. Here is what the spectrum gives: 1.10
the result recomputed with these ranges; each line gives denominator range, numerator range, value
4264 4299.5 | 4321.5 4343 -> 0.95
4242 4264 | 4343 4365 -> 1.02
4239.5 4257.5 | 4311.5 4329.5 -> 1.02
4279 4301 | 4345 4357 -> 1.05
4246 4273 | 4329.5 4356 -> 0.95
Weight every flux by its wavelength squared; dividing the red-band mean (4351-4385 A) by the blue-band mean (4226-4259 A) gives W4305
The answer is 1.1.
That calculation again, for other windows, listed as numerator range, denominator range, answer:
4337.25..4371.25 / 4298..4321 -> 1.06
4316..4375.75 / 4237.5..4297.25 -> 1.04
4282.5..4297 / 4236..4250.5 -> 1.02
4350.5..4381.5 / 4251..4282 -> 1.07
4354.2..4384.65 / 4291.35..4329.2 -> 1.10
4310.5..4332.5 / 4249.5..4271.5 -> 1.04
